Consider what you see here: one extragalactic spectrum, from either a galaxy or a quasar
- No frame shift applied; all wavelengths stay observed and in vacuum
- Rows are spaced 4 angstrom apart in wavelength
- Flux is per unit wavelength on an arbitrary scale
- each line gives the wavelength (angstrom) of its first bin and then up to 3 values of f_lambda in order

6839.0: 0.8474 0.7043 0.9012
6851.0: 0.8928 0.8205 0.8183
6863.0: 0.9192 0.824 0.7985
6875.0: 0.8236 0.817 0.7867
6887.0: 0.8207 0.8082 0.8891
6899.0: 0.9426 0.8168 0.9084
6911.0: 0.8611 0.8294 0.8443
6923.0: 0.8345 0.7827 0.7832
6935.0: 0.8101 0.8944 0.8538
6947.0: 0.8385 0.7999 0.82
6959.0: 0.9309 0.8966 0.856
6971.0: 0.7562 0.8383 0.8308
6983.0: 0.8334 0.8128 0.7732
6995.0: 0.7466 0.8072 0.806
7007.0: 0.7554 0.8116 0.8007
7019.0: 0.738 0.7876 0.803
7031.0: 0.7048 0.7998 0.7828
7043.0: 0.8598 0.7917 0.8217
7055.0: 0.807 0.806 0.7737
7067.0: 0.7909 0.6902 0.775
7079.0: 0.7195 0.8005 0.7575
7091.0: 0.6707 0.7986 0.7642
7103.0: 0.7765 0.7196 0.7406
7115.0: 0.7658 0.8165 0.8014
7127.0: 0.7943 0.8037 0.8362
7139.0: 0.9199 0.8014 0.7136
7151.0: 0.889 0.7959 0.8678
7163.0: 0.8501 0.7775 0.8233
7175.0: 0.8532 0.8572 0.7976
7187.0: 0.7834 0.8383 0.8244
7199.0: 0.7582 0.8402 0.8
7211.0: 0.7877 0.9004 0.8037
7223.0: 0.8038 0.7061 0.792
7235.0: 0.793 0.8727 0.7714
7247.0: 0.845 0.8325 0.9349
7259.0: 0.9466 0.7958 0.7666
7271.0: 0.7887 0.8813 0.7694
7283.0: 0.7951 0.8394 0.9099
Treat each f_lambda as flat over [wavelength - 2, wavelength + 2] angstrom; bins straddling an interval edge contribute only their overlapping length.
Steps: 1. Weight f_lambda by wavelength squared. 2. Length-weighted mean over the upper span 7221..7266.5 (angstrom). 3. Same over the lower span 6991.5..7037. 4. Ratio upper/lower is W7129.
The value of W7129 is 1.13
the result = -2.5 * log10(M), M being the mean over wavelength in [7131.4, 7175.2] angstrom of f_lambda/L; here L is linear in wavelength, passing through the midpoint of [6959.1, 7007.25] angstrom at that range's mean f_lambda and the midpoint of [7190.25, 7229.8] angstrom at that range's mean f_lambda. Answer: -0.03 mag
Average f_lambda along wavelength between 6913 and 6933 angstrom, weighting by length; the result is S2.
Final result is 0.815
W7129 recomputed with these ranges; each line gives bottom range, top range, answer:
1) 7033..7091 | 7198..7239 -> 1.08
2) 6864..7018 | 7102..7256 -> 1.05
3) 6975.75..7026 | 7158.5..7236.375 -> 1.08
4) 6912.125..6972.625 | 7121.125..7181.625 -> 1.05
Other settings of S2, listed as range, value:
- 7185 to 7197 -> 0.815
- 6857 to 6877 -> 0.837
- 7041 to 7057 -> 0.82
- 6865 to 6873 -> 0.811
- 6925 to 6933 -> 0.783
